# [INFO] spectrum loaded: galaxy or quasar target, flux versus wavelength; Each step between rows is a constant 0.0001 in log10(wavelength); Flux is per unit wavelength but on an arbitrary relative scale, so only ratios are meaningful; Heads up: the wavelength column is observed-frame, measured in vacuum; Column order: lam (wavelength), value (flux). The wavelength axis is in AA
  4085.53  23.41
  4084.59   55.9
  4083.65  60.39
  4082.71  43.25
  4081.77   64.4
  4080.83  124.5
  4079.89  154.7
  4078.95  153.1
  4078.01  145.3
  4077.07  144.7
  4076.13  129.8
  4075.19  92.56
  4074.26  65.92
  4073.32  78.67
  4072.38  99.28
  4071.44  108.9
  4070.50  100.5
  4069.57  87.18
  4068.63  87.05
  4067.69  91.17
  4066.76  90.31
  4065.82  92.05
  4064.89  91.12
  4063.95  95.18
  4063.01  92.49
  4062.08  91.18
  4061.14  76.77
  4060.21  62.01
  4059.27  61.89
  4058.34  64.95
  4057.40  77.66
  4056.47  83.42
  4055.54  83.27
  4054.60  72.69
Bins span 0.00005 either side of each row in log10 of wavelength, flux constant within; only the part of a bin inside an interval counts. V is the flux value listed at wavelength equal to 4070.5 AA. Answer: 100.5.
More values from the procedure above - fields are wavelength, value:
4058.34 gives 64.95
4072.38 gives 99.28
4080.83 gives 124.5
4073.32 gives 78.67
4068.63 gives 87.05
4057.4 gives 77.66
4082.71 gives 43.25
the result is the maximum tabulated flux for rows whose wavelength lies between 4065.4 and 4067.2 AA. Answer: 92.05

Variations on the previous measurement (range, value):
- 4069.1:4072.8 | 108.9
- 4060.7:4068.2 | 95.18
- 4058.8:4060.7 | 62.01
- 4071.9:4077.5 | 144.7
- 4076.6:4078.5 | 145.3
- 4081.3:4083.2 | 64.4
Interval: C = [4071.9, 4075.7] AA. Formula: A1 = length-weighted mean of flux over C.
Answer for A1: 84.6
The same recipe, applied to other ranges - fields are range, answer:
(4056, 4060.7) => 70.1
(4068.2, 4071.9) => 96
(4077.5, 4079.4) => 149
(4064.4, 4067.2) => 91.1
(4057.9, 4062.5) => 71.2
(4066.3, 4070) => 88.9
